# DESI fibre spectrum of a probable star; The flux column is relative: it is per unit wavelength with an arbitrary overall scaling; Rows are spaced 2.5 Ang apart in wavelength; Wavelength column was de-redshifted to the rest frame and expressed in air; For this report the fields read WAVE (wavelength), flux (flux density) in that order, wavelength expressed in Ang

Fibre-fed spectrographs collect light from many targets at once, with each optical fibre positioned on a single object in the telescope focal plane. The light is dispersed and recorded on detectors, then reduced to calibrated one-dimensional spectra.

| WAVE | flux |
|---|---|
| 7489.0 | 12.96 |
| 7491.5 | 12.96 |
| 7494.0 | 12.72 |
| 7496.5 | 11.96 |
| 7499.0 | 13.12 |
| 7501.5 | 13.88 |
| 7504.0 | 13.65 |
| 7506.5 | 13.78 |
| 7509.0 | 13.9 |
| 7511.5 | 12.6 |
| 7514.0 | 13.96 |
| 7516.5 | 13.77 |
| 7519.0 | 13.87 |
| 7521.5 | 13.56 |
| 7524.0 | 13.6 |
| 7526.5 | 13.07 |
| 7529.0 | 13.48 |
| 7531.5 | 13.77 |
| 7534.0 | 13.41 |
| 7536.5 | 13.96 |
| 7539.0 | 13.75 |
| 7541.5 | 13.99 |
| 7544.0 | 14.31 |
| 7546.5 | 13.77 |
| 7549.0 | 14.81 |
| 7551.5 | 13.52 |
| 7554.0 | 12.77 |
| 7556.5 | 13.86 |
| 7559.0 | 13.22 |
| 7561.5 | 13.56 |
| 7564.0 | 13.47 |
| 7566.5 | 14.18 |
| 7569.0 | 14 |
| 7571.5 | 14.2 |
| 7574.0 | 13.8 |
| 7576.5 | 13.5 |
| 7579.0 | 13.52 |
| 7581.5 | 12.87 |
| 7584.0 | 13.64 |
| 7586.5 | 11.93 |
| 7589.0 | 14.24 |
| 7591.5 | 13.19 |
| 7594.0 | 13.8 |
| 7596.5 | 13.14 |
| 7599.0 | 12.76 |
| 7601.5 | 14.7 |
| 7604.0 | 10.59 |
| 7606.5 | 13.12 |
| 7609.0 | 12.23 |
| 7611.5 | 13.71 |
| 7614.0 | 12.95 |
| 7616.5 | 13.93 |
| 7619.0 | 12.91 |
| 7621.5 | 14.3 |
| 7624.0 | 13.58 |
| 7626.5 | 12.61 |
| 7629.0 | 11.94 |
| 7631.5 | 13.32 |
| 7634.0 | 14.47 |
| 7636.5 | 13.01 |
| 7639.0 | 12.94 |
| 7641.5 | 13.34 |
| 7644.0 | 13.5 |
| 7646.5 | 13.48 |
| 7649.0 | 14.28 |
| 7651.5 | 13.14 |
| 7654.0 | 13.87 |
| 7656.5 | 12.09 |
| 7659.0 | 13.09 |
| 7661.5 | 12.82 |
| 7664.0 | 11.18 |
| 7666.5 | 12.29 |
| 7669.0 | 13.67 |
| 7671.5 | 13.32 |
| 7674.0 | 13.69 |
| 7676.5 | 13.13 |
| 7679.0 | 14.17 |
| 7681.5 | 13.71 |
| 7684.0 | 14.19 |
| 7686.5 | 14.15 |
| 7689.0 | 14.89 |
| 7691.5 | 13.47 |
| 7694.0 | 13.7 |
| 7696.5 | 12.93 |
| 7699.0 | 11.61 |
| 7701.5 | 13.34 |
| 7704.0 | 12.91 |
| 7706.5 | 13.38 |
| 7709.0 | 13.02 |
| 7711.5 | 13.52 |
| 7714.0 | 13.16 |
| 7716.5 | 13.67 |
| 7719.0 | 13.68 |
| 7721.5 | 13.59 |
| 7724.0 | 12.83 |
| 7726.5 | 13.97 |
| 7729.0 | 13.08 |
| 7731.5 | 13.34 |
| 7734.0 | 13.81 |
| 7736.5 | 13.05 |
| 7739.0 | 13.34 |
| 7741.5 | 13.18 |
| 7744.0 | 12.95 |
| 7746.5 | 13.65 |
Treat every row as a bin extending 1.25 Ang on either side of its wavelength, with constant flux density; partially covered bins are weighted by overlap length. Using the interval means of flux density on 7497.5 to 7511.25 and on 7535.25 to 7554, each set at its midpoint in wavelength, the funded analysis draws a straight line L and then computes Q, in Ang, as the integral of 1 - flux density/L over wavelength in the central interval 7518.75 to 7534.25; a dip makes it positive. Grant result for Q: 0.3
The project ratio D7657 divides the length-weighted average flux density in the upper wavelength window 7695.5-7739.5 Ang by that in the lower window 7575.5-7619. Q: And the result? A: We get 1.01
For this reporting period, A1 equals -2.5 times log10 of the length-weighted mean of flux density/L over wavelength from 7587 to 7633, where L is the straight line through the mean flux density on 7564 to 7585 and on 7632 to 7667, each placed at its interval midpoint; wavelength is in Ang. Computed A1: 0.022 mag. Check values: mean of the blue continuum 13.7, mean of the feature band 13.2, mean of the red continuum 13.1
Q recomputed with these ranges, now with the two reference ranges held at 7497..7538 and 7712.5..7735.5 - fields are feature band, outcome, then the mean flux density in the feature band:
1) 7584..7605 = 0.6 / 13.1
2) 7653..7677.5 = 1.1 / 12.9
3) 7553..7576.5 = -0.2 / 13.7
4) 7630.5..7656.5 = 0.1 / 13.5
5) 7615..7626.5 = 0.0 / 13.5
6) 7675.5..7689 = -0.5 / 14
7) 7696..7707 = 0.6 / 12.8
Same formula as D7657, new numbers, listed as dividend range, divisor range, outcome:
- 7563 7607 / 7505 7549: 0.98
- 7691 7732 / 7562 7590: 0.98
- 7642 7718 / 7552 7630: 1.00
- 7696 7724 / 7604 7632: 1.01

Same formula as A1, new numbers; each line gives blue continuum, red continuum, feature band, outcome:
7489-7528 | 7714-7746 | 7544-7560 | -0.03 mag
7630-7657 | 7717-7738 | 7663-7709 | 0.01 mag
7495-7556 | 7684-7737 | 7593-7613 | 0.04 mag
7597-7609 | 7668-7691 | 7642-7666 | 0.04 mag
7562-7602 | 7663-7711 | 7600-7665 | 0.03 mag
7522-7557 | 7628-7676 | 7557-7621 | 0.01 mag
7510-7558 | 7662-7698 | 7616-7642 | 0.02 mag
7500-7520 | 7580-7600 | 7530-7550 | -0.04 mag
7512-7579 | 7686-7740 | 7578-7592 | 0.03 mag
